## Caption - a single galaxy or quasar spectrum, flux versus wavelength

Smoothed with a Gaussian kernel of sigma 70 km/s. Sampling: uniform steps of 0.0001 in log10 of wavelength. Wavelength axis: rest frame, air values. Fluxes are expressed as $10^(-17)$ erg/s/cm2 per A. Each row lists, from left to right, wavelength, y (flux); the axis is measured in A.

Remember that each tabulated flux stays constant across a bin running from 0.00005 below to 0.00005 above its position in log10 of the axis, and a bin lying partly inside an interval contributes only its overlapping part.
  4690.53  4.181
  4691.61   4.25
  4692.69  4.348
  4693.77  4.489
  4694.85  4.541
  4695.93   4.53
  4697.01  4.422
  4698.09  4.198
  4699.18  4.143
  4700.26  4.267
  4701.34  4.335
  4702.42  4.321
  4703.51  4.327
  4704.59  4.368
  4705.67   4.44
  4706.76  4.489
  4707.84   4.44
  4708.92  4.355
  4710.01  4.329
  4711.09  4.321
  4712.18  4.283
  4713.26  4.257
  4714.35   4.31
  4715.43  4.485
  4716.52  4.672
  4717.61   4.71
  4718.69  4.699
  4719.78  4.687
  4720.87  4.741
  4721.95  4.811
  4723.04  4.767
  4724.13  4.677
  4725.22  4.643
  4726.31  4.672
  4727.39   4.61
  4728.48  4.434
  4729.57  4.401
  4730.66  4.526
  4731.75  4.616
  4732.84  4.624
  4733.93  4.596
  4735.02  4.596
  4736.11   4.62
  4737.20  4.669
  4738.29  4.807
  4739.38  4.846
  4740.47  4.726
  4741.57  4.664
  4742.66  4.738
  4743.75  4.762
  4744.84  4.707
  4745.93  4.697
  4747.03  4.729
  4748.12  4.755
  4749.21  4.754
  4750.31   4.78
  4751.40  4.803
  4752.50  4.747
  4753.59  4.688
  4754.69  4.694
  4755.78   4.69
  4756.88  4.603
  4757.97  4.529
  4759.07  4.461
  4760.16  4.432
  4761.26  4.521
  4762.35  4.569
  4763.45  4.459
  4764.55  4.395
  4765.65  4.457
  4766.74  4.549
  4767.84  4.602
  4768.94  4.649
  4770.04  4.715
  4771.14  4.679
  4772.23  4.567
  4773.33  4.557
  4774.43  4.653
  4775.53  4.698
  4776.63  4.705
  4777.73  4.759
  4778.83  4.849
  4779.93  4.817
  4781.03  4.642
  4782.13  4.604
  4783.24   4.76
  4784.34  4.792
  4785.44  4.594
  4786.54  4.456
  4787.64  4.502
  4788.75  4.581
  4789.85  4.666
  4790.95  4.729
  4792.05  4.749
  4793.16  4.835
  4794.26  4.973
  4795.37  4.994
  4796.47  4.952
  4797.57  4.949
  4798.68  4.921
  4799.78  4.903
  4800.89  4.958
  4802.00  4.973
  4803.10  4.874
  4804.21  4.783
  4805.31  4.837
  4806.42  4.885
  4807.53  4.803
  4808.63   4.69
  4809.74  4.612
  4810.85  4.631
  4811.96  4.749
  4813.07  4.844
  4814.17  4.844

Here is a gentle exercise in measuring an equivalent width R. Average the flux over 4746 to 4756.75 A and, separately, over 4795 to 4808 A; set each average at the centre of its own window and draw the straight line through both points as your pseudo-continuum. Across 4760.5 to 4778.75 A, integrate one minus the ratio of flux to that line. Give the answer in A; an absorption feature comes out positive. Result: 0.7 A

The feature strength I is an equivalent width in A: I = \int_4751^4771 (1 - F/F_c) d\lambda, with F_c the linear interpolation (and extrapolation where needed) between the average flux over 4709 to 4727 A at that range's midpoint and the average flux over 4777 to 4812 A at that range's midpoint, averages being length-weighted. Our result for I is 0.4 A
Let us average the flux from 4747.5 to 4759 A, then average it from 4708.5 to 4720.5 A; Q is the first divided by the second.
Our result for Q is 1.05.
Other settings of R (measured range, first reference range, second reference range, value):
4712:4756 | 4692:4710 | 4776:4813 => -1.36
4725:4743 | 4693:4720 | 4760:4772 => -0.62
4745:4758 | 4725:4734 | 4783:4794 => -0.30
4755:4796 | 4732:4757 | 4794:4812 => 1.20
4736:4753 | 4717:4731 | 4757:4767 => -0.66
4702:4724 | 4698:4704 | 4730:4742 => -0.47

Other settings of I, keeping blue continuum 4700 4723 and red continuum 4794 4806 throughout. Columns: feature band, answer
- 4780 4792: 0.5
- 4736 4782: 0.5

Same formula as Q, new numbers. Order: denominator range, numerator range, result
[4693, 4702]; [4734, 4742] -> 1.08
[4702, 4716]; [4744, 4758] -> 1.08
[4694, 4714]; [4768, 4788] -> 1.07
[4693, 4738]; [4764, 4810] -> 1.05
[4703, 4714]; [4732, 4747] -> 1.08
